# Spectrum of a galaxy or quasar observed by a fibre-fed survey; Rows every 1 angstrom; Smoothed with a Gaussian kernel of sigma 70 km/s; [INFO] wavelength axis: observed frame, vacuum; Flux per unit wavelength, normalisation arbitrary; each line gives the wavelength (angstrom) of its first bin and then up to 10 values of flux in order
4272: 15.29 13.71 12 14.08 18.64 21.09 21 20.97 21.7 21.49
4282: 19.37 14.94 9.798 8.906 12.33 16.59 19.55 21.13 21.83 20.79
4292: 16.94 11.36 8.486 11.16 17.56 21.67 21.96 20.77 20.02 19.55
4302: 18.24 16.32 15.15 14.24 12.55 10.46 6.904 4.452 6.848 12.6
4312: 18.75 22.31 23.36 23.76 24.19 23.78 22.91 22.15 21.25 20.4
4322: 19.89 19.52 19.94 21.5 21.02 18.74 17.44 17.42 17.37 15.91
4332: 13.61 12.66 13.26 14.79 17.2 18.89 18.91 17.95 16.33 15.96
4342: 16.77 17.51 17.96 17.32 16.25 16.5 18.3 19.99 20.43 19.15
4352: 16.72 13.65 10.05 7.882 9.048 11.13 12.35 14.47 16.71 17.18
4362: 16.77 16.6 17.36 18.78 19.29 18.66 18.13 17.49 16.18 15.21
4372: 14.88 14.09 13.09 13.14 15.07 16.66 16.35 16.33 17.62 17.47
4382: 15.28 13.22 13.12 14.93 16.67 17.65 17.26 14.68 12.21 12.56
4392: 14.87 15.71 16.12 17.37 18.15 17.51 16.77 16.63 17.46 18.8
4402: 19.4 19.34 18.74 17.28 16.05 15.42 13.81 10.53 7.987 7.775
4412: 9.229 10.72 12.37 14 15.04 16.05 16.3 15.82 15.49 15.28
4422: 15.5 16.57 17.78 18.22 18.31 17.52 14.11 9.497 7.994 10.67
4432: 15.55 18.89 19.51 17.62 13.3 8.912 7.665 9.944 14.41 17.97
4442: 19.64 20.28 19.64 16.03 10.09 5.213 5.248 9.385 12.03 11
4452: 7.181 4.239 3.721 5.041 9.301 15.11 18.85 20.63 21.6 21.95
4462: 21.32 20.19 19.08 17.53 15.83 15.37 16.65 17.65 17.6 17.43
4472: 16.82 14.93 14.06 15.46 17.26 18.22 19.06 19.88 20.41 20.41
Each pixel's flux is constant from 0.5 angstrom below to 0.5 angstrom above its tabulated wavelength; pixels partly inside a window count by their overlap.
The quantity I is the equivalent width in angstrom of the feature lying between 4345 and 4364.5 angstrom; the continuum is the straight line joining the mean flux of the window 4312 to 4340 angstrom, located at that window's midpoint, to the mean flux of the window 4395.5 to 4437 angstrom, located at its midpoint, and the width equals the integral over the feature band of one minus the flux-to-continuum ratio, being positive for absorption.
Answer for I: 2.8 angstrom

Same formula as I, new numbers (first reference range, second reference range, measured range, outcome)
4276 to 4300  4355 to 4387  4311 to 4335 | -3.8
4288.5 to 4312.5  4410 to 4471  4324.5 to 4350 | -3.6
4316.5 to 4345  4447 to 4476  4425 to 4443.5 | 0.6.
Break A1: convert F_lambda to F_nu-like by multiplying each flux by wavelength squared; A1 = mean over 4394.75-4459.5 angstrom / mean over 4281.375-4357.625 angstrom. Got 0.88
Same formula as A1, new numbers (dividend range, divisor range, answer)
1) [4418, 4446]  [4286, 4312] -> 1.04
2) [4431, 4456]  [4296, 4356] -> 0.74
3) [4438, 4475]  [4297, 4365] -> 0.90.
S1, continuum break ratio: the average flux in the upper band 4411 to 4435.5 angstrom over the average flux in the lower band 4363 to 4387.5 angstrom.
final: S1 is 0.92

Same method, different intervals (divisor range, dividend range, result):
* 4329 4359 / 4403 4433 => 0.91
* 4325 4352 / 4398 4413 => 0.86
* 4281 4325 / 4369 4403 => 0.93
